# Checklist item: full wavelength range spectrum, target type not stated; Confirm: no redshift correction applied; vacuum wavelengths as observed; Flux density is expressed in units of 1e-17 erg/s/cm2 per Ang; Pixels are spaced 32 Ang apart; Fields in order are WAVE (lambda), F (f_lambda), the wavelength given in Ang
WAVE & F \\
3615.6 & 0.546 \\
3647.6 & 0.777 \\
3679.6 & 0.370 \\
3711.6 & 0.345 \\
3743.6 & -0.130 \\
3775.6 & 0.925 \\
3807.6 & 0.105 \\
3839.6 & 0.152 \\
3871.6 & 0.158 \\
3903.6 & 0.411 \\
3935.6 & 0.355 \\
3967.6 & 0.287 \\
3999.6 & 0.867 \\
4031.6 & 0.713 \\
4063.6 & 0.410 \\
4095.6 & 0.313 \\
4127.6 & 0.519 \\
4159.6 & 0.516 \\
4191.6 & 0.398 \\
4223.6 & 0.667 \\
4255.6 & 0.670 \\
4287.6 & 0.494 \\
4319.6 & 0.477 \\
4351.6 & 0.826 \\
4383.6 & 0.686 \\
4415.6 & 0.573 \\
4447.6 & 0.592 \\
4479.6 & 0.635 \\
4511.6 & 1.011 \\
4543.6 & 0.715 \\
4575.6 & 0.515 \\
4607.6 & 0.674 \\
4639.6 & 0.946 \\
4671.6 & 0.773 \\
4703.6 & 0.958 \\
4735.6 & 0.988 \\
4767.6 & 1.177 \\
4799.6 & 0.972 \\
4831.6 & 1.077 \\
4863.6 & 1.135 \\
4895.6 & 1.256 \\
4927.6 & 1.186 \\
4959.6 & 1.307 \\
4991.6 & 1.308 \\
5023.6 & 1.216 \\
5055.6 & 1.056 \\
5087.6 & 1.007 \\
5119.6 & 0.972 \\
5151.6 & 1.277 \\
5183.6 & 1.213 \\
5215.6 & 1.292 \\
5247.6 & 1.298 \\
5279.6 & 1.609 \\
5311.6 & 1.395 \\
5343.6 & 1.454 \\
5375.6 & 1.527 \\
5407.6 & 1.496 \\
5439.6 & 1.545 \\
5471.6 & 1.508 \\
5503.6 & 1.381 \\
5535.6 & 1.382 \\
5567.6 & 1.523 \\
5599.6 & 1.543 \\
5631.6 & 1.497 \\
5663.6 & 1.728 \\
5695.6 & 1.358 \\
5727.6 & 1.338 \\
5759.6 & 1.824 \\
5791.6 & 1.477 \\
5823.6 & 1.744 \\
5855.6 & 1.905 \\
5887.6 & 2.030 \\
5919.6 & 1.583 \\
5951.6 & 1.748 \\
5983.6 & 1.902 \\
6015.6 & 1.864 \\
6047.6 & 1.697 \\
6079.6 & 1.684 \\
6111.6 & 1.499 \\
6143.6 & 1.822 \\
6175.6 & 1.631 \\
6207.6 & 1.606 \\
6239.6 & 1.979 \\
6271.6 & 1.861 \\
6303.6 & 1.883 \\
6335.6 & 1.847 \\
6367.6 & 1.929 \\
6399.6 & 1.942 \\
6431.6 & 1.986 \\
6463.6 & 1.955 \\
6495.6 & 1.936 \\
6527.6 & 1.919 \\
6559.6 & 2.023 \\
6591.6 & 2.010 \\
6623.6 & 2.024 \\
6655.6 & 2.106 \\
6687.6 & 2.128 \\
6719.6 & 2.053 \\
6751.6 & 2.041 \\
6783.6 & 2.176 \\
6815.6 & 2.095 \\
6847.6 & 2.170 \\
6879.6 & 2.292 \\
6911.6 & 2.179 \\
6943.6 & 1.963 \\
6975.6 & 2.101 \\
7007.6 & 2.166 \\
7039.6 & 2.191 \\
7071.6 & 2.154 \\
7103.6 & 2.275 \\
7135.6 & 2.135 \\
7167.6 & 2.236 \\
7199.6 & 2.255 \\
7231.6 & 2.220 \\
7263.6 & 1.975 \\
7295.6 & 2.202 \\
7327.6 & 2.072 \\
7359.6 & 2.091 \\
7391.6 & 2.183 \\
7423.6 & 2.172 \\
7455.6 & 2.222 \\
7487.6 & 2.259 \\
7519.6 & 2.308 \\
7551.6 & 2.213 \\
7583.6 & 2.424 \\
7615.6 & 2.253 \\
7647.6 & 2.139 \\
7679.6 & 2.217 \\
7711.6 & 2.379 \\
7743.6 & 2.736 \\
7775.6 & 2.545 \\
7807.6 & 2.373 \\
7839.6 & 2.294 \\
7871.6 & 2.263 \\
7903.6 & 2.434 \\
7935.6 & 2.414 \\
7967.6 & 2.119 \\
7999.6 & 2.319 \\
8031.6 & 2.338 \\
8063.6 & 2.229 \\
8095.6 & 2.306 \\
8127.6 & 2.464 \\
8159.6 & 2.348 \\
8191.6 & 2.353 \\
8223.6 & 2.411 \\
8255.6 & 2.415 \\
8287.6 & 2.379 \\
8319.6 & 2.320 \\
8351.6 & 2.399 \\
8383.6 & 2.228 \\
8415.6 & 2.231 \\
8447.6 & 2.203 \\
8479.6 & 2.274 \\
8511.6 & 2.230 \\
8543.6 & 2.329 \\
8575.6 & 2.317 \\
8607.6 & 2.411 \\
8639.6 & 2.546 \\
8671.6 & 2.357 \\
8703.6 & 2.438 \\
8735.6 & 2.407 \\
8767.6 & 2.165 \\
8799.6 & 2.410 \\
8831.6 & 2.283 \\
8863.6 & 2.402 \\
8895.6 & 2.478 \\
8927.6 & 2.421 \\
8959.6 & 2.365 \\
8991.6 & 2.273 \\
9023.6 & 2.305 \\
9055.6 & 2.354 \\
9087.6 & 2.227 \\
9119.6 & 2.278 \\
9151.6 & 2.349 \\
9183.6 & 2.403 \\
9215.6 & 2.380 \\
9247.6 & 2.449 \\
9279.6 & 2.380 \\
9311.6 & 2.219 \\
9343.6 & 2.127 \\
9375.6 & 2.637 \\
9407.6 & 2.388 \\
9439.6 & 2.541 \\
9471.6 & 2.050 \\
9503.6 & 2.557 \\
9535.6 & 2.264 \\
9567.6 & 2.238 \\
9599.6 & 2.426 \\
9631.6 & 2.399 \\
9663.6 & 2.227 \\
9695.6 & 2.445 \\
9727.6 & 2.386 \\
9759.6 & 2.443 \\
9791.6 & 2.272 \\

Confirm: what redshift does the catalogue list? 0.179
